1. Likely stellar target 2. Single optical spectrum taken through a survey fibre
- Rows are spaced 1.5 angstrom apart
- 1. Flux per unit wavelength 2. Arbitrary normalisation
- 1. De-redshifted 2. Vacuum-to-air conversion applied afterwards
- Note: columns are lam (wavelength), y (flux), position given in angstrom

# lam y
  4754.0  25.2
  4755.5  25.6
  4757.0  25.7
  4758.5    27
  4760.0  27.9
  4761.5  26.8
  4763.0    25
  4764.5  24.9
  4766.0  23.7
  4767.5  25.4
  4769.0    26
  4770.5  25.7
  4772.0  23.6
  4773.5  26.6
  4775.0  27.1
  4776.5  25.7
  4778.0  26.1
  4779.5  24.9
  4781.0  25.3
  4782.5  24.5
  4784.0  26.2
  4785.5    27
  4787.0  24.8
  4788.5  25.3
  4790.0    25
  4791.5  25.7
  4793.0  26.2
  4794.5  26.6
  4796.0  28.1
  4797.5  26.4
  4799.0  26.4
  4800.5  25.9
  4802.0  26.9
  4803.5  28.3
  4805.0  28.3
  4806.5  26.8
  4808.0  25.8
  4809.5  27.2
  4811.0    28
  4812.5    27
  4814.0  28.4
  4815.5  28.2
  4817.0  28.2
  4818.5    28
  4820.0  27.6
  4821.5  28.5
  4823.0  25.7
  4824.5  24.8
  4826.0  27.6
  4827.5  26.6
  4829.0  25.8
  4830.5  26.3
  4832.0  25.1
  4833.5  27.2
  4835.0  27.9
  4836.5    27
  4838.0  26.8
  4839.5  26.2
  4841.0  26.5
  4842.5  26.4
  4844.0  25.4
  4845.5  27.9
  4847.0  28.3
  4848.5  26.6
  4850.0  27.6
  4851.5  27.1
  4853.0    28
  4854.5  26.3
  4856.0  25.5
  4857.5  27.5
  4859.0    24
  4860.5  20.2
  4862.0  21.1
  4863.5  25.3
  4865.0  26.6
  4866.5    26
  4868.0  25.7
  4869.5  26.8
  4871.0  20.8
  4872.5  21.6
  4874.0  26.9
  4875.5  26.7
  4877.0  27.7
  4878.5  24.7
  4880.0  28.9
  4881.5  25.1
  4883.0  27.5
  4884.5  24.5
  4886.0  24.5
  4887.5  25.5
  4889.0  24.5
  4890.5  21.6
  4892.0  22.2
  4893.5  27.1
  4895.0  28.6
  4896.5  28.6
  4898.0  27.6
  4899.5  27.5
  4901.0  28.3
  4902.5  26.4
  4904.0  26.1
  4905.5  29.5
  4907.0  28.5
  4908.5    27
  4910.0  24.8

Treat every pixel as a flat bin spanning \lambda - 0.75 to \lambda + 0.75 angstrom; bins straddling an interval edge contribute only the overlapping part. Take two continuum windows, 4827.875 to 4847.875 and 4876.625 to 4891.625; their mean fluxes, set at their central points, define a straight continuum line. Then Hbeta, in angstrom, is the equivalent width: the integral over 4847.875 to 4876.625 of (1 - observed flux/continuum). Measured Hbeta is 0.73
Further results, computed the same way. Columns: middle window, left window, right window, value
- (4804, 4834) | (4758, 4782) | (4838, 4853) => -0.63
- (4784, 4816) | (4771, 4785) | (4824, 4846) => -1.00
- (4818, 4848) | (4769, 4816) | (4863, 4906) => -0.67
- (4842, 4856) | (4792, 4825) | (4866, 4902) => -0.30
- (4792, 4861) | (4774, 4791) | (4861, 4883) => -3.55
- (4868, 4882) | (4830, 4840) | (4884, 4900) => 0.25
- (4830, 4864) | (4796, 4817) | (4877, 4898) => 0.55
